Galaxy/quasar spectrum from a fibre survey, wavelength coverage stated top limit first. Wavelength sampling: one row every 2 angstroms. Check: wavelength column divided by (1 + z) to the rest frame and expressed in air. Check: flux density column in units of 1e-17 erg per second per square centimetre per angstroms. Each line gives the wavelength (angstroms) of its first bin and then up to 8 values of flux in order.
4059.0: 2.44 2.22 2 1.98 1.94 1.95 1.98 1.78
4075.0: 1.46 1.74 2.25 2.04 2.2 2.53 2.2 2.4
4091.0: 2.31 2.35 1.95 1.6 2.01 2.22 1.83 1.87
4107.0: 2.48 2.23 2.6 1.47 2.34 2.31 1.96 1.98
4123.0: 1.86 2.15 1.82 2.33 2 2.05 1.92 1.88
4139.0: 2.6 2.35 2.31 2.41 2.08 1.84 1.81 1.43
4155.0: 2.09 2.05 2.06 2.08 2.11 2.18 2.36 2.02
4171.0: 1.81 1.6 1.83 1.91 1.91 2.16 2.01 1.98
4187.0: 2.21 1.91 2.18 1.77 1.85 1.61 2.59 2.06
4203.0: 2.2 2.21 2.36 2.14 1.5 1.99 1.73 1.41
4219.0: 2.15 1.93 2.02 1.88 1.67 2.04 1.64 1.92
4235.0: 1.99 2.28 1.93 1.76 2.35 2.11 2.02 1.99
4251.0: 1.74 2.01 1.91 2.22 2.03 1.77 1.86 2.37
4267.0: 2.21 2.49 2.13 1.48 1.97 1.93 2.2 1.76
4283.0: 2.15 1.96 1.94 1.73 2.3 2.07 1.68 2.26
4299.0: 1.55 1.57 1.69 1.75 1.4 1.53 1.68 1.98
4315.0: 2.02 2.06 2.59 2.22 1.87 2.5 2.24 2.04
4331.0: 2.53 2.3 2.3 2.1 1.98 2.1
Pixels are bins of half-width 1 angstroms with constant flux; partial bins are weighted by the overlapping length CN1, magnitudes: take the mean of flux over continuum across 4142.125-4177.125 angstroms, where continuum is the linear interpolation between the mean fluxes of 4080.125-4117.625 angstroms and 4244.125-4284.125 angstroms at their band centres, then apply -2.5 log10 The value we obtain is 0.05 mag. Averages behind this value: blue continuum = 2.15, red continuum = 2.02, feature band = 2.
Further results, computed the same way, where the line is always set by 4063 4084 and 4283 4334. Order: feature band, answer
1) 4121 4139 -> -0.05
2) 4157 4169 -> -0.10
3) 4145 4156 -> 0.03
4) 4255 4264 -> 0.00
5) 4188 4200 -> -0.01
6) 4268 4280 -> -0.03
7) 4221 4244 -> 0.01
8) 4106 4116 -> -0.15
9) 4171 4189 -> 0.01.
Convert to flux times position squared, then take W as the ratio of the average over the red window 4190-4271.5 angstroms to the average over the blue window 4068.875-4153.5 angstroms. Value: 1.0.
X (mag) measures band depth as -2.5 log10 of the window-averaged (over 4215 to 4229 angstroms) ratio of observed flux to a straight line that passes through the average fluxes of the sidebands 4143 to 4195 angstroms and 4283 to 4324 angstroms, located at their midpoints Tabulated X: 0.06 mag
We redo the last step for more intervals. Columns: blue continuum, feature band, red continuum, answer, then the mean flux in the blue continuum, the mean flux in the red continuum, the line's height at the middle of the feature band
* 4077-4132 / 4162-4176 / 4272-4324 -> 0.03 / 2.11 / 1.9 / 2.04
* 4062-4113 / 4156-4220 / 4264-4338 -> 0.02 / 2.06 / 2.01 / 2.04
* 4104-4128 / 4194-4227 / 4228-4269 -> 0.04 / 2.09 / 2.02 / 2.04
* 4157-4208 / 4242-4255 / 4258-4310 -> -0.04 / 2.04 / 1.91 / 1.96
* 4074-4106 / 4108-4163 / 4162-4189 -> -0.02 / 2.06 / 2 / 2.03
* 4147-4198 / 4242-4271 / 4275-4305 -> -0.09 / 1.95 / 1.91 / 1.92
